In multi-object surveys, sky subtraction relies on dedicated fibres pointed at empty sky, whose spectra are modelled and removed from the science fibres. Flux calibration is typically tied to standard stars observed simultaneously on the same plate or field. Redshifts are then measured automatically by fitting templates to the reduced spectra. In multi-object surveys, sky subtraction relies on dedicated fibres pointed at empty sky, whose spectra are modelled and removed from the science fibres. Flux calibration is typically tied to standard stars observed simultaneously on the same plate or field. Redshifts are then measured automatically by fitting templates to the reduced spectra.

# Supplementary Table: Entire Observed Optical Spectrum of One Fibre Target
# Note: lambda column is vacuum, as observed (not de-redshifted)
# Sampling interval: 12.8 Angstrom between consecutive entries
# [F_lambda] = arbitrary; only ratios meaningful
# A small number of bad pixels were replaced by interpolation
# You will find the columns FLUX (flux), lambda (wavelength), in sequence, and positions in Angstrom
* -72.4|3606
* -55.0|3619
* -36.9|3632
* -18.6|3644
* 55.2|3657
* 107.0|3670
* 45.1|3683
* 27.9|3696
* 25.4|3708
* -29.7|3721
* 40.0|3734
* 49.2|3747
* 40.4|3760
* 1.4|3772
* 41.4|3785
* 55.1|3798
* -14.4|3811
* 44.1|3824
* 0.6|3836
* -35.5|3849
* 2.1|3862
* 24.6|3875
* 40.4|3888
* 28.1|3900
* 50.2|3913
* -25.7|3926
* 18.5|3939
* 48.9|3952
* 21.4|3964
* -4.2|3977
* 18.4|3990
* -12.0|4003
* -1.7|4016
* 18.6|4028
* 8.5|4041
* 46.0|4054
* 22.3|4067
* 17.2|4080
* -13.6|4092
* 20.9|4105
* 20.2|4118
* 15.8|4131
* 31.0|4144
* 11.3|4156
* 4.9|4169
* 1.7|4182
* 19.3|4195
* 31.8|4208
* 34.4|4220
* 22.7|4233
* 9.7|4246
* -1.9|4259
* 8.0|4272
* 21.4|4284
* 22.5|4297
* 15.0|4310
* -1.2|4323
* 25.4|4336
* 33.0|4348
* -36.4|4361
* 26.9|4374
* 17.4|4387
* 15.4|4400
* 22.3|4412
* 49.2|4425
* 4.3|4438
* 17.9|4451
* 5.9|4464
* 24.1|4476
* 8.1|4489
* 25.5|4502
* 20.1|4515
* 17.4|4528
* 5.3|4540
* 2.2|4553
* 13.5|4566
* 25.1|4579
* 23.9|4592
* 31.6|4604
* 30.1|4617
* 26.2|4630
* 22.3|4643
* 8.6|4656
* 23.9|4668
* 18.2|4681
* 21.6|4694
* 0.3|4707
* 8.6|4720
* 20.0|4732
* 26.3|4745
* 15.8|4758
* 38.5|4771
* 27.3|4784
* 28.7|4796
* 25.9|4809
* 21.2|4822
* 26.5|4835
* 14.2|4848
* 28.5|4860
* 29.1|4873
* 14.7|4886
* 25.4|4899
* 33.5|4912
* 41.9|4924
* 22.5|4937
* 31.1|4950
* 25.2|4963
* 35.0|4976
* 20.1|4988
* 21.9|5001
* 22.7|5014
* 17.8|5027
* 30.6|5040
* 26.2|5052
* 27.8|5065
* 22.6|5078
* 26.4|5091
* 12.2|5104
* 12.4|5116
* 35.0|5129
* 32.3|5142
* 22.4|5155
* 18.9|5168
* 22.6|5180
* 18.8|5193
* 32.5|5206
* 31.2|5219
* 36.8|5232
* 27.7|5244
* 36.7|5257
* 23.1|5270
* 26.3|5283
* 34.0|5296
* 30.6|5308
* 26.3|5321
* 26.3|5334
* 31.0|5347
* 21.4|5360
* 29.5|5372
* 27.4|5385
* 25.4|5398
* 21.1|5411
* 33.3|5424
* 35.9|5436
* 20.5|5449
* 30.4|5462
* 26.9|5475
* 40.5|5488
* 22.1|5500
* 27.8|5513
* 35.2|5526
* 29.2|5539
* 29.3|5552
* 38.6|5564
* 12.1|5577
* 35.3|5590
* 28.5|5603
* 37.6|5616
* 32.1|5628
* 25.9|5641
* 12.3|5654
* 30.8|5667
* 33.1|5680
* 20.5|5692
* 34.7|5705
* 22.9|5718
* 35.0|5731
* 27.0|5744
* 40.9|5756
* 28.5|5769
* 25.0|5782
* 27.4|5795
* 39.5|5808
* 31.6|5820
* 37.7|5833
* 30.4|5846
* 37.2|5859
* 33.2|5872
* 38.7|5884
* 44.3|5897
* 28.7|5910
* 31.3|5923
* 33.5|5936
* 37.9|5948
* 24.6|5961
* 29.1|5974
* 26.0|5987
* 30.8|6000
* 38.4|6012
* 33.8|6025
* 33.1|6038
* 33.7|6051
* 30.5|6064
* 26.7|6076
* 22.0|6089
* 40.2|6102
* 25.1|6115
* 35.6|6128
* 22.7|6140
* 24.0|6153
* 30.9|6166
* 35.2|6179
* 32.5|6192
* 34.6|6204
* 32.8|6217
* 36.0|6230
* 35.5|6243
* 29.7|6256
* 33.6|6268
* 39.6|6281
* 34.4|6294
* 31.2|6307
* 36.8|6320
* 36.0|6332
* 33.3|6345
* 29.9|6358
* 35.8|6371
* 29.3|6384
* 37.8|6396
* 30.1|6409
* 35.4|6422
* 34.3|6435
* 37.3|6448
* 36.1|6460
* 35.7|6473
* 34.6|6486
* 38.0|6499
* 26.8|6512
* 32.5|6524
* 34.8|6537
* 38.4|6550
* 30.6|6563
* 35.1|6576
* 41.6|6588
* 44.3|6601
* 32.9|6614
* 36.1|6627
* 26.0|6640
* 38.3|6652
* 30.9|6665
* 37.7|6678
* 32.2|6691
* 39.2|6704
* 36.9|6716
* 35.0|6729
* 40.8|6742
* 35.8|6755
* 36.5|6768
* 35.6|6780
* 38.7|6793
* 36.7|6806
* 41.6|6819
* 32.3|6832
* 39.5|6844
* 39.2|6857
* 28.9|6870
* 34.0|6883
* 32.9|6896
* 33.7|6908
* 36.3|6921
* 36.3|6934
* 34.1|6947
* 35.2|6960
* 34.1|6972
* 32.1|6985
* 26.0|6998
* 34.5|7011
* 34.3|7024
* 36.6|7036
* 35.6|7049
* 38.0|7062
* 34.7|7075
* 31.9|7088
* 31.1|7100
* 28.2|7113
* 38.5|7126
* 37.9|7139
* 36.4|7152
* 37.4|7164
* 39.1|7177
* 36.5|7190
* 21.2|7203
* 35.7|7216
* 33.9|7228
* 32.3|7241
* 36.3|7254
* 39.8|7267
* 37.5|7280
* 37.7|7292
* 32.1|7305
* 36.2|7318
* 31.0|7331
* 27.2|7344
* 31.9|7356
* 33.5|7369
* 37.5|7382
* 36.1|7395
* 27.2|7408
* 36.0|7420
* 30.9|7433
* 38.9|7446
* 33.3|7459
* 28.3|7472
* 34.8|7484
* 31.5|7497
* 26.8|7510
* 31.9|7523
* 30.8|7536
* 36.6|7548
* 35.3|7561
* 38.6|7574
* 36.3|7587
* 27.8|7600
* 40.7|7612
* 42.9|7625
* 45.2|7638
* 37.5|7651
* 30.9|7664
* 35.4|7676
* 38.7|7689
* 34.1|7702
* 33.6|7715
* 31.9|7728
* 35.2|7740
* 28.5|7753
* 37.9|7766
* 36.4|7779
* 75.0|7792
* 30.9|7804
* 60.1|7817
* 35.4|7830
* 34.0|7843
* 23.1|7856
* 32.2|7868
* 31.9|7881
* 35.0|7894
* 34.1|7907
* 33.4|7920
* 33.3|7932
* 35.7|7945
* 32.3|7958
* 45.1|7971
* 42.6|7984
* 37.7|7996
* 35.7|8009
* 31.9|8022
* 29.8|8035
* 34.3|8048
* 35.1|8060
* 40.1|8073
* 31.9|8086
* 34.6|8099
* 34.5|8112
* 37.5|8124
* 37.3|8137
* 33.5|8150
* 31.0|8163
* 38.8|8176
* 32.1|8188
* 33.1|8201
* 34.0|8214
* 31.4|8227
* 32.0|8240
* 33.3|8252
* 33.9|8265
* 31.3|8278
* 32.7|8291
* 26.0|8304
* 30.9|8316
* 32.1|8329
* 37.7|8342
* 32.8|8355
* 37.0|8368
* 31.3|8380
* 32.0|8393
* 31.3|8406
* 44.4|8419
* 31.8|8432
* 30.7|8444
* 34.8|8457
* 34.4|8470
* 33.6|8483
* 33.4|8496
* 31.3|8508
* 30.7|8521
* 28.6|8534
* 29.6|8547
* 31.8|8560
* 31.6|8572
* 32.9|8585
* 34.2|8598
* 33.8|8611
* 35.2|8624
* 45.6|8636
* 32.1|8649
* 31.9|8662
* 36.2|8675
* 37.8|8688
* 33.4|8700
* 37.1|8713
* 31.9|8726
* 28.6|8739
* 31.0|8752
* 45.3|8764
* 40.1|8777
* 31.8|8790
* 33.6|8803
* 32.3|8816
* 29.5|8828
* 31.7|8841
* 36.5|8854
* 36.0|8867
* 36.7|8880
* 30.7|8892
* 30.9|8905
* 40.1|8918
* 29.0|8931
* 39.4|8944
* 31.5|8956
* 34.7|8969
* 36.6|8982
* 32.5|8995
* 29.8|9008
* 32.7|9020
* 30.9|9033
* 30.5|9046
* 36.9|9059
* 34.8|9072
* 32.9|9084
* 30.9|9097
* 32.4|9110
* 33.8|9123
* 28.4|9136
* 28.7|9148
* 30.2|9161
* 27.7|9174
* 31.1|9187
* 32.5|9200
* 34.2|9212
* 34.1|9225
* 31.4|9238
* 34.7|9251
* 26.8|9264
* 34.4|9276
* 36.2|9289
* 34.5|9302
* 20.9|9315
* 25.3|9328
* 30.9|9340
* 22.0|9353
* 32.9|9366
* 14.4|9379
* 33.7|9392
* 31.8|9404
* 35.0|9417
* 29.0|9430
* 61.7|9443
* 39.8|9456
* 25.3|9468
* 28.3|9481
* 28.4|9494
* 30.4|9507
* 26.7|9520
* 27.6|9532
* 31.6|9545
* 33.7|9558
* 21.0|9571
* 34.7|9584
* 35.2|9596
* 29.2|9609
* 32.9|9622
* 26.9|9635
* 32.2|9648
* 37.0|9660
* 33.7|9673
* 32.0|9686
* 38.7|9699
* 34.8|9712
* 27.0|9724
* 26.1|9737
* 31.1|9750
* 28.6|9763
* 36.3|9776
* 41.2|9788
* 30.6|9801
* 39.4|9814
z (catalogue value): 0.19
